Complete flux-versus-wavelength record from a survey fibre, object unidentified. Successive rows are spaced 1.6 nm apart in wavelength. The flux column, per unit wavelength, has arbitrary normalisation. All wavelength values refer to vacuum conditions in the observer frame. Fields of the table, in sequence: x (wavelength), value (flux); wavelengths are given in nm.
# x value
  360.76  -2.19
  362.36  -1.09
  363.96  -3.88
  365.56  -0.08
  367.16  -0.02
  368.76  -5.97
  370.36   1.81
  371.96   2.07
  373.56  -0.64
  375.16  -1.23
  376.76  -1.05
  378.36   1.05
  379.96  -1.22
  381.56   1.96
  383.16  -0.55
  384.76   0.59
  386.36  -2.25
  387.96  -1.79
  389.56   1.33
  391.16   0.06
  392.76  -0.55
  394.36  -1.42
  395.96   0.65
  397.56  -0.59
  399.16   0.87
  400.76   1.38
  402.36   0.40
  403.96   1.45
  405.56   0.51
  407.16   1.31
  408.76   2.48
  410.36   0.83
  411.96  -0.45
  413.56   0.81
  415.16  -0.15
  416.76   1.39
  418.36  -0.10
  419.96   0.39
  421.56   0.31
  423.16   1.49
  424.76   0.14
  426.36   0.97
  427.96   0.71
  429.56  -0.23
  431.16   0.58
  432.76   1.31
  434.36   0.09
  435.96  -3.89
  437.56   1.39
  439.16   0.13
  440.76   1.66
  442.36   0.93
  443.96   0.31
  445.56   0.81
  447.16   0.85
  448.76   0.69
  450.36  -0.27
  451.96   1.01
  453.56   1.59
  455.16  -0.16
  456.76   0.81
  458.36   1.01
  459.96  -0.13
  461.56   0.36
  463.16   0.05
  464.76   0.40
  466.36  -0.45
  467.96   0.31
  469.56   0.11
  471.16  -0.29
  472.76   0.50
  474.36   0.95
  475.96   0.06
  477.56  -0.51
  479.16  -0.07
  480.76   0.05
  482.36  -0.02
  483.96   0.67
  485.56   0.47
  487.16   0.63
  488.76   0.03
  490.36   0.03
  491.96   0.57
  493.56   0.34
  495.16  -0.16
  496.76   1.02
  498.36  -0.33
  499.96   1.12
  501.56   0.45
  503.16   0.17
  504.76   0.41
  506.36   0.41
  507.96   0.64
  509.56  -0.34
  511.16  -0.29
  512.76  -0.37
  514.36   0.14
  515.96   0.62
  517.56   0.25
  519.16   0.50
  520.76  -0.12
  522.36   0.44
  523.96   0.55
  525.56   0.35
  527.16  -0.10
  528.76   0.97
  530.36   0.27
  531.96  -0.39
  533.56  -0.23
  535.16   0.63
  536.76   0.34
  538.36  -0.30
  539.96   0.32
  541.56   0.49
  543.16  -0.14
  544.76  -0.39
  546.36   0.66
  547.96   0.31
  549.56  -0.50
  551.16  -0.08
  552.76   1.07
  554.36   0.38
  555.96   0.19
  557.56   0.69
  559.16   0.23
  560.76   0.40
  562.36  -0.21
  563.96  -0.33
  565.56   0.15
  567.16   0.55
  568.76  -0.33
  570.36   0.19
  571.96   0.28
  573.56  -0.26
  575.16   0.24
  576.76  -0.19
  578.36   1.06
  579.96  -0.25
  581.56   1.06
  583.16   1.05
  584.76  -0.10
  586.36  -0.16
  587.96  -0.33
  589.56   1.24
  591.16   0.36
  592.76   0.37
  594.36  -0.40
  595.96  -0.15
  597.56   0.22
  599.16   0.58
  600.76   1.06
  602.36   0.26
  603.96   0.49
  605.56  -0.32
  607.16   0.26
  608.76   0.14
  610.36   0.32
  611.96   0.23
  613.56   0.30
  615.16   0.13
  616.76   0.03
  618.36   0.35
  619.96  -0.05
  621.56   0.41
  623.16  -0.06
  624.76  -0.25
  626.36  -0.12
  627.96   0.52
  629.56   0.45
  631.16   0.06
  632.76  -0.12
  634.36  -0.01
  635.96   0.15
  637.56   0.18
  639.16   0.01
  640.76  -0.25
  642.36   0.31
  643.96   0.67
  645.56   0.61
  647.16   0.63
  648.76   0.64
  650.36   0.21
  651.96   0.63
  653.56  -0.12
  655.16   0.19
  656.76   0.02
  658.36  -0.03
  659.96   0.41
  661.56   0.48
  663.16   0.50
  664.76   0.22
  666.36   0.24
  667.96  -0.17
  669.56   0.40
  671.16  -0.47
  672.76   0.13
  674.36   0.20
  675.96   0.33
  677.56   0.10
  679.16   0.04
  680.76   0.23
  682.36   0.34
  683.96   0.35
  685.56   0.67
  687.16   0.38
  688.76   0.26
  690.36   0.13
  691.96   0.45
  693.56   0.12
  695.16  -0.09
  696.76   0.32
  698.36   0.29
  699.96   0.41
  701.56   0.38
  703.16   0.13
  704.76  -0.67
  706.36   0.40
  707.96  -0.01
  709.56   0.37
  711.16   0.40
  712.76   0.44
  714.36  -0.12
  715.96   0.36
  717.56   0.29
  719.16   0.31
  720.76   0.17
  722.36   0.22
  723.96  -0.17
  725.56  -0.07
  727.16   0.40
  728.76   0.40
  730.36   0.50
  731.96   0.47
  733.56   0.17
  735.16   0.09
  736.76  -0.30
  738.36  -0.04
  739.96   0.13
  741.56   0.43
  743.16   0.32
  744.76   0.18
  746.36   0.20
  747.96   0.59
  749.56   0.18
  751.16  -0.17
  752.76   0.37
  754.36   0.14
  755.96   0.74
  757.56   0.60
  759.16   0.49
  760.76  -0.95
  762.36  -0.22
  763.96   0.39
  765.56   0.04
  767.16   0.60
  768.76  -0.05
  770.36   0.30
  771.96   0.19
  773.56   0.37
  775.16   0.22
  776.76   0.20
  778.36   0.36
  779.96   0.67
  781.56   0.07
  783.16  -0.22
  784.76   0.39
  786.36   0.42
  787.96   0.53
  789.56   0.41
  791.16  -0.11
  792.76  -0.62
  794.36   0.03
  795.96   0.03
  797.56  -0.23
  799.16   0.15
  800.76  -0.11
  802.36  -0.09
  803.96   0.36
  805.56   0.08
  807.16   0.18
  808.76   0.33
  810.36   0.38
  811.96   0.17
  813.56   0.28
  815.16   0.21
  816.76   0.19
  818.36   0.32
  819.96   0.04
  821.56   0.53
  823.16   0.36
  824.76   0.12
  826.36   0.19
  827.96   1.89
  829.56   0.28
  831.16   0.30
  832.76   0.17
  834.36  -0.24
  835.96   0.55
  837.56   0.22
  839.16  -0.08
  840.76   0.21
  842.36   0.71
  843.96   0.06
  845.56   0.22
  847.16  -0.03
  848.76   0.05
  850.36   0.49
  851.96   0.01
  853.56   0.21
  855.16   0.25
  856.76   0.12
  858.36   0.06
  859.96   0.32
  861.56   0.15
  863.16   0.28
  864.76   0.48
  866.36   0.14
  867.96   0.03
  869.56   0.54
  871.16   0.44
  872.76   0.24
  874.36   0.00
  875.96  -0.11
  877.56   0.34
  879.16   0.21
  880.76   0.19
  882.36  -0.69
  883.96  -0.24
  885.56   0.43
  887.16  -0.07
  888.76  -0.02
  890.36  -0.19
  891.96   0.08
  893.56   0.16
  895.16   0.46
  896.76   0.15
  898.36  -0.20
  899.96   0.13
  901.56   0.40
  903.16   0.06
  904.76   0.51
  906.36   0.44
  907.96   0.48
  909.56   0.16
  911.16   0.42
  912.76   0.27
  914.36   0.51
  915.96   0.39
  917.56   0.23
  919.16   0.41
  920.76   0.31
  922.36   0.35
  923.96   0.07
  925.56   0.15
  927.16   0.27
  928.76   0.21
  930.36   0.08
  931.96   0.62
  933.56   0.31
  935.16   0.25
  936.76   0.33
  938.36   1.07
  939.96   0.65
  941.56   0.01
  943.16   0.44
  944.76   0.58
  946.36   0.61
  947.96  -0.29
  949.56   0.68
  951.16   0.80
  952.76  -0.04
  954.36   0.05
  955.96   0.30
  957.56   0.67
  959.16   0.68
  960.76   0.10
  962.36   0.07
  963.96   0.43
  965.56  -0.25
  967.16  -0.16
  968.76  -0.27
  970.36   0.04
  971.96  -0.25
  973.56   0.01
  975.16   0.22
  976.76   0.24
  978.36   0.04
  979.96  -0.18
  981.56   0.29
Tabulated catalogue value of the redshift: 1.22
